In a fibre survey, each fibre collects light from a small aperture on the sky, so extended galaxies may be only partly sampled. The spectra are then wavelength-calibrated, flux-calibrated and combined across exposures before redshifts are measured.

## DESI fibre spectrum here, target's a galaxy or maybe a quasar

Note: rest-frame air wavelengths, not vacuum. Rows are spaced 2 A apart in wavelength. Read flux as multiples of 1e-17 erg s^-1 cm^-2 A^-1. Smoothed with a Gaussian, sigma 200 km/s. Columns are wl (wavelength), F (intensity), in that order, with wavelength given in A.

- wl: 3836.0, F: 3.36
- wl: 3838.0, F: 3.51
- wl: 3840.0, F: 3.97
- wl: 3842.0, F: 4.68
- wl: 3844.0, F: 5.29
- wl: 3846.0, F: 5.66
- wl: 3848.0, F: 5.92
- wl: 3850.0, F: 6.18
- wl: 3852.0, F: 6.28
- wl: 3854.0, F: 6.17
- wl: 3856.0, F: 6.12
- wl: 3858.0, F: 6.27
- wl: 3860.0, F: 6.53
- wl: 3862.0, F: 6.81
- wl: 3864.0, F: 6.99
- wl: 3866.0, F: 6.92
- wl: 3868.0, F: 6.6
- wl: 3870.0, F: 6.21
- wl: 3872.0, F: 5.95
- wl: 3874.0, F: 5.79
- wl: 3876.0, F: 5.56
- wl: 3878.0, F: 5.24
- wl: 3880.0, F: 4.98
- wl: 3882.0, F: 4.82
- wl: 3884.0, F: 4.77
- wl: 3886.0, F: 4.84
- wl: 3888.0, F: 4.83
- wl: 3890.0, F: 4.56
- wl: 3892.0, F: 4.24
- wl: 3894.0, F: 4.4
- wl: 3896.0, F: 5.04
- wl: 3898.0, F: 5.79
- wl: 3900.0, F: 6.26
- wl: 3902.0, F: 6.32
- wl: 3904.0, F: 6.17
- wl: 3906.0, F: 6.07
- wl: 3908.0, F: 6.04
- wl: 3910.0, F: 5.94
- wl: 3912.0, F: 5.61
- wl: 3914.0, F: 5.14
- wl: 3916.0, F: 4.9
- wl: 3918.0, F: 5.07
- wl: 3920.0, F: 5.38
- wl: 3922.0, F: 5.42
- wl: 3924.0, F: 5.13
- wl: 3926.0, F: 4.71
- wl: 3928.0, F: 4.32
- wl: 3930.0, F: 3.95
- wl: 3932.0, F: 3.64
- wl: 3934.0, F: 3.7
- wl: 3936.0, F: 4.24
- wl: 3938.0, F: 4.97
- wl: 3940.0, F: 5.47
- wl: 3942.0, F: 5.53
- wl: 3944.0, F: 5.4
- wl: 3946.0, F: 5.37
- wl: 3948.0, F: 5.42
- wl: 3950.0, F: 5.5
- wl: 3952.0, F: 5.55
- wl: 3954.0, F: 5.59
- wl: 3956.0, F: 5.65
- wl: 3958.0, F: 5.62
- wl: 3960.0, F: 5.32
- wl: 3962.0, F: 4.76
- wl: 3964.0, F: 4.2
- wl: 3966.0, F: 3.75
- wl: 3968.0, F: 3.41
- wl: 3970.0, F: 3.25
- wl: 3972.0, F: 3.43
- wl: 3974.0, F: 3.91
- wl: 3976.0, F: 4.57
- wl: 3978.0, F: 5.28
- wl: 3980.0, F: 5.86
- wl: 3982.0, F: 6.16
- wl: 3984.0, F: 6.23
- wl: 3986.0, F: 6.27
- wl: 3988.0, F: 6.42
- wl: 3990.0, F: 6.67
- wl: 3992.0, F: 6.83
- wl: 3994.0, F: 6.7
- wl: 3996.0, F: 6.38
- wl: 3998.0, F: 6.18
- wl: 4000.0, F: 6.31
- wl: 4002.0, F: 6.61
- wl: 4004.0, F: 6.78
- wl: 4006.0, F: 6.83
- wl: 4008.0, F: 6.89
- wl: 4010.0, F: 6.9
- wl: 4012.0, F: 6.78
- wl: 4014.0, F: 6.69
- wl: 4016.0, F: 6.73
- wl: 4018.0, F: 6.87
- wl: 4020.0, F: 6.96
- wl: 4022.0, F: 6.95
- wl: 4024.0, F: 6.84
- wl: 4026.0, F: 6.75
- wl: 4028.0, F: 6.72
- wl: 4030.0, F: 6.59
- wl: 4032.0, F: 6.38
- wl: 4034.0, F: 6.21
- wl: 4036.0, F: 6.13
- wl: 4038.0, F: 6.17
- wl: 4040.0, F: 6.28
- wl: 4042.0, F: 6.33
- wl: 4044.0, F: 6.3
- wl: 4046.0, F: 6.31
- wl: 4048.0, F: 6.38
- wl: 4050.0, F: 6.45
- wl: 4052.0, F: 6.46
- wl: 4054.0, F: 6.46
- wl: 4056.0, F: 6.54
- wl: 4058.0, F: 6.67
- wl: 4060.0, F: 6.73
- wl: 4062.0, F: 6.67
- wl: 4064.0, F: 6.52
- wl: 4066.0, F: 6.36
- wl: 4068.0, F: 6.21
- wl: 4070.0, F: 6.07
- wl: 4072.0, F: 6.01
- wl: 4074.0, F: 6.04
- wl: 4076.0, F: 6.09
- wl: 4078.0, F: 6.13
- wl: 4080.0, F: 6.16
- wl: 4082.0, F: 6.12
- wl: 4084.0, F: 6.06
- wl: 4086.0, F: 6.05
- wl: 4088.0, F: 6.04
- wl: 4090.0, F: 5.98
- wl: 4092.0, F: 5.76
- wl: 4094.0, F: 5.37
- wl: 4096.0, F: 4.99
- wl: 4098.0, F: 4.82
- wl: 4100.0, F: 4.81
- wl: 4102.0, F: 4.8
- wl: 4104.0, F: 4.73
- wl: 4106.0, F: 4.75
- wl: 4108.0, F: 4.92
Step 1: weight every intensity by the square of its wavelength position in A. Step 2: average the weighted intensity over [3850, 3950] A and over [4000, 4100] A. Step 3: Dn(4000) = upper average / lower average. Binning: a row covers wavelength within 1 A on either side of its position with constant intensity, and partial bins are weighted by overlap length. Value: 1.26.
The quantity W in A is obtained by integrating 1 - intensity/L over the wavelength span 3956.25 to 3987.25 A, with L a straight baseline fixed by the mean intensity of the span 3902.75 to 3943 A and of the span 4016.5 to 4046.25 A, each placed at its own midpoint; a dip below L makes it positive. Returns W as 4.9 A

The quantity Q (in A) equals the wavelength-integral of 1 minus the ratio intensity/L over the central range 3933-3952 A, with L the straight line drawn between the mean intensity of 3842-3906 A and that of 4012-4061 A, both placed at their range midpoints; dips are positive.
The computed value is 3.1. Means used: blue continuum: 5.72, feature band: 5.09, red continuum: 6.54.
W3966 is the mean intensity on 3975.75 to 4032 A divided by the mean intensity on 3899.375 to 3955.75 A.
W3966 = 1.2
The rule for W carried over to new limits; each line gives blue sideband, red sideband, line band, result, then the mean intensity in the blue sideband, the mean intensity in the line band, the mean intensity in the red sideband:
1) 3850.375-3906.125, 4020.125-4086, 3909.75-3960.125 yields 7.31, 5.73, 5.08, 6.38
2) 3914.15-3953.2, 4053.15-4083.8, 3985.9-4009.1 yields -4.14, 4.94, 6.59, 6.31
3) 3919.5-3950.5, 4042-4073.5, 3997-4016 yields -2.99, 4.87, 6.67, 6.4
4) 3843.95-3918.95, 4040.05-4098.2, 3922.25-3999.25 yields 9.80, 5.7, 5.15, 6.16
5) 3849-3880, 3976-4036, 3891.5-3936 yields 8.24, 6.2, 5.14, 6.5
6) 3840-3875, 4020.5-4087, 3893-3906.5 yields 0.95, 6.08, 5.71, 6.37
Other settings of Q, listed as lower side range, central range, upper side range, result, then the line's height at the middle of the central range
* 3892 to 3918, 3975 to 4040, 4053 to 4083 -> -4.46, 6.04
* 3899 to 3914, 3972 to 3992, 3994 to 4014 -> 2.61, 6.49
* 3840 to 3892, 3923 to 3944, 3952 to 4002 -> 3.45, 5.51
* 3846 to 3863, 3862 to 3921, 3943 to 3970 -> 2.38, 5.79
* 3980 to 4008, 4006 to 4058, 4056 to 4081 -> -1.41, 6.4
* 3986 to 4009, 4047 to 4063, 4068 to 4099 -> -1.17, 6.1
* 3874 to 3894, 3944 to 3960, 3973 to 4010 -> 0.56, 5.71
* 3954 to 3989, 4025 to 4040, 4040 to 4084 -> -1.36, 5.88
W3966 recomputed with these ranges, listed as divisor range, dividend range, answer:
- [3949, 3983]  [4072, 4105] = 1.17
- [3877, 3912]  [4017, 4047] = 1.23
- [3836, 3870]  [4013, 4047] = 1.13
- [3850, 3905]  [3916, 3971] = 0.84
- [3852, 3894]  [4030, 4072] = 1.12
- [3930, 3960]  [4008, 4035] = 1.32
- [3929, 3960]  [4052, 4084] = 1.25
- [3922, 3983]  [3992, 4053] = 1.37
